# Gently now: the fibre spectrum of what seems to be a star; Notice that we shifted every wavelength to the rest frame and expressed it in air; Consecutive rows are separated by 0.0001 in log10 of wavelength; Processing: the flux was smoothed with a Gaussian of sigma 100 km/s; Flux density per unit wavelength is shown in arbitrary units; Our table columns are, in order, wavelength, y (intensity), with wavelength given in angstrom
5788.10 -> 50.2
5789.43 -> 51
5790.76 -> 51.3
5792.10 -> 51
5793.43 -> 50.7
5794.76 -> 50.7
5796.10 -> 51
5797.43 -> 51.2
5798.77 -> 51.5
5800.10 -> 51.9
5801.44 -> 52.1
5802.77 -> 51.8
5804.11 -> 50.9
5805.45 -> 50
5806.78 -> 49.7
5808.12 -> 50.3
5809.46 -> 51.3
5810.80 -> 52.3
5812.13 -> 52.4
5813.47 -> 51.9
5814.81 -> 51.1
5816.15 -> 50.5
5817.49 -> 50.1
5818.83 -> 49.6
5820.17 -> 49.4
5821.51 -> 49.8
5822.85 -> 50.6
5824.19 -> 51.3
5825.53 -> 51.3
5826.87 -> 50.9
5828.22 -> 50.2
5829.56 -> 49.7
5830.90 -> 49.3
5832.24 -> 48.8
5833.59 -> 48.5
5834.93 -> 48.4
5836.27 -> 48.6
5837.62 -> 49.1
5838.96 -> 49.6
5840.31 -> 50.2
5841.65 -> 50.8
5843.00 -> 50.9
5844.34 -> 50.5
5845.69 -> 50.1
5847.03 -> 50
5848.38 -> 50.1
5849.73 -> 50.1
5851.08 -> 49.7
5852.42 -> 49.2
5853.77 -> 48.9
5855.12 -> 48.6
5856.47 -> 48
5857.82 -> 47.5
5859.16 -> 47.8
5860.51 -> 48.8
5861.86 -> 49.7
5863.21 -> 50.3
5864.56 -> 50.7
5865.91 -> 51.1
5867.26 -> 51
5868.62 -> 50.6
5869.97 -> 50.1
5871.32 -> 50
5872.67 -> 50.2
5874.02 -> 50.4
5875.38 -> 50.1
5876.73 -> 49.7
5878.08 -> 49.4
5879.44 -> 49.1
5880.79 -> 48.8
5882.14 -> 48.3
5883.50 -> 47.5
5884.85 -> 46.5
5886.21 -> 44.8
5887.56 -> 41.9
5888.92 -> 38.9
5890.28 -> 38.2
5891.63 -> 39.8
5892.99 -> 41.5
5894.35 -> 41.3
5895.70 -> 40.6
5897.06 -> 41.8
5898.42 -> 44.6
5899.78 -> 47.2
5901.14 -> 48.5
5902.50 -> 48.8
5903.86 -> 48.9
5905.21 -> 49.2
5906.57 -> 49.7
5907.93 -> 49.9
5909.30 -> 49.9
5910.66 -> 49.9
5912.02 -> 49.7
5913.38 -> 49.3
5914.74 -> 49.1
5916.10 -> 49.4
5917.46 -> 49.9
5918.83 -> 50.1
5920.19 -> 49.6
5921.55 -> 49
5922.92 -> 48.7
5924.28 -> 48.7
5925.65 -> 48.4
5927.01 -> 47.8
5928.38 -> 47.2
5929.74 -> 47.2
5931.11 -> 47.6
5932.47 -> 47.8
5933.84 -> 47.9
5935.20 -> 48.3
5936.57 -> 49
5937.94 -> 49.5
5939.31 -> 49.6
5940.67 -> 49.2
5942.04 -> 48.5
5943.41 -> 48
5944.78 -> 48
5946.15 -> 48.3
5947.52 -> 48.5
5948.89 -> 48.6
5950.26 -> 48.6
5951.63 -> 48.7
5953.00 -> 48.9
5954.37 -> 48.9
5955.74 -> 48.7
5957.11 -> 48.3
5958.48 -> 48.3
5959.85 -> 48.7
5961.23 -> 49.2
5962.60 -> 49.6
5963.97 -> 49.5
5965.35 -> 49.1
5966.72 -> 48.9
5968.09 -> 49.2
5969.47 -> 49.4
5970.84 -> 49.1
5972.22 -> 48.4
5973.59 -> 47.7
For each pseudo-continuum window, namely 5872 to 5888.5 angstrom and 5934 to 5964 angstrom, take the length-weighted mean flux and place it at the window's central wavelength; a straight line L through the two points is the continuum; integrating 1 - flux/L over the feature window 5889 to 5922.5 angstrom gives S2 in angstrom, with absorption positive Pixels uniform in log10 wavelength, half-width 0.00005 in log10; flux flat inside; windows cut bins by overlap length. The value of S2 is 1.0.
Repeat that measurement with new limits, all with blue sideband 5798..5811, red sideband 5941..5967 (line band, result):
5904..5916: 0.0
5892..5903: 1.2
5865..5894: 1.7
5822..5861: 0.7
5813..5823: 0.1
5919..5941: 0.3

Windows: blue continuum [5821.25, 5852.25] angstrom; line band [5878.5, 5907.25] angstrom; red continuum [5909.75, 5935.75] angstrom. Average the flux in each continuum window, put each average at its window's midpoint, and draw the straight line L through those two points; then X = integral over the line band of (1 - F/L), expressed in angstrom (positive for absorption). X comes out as 2.4 angstrom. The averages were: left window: 49.9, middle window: 45.1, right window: 48.7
